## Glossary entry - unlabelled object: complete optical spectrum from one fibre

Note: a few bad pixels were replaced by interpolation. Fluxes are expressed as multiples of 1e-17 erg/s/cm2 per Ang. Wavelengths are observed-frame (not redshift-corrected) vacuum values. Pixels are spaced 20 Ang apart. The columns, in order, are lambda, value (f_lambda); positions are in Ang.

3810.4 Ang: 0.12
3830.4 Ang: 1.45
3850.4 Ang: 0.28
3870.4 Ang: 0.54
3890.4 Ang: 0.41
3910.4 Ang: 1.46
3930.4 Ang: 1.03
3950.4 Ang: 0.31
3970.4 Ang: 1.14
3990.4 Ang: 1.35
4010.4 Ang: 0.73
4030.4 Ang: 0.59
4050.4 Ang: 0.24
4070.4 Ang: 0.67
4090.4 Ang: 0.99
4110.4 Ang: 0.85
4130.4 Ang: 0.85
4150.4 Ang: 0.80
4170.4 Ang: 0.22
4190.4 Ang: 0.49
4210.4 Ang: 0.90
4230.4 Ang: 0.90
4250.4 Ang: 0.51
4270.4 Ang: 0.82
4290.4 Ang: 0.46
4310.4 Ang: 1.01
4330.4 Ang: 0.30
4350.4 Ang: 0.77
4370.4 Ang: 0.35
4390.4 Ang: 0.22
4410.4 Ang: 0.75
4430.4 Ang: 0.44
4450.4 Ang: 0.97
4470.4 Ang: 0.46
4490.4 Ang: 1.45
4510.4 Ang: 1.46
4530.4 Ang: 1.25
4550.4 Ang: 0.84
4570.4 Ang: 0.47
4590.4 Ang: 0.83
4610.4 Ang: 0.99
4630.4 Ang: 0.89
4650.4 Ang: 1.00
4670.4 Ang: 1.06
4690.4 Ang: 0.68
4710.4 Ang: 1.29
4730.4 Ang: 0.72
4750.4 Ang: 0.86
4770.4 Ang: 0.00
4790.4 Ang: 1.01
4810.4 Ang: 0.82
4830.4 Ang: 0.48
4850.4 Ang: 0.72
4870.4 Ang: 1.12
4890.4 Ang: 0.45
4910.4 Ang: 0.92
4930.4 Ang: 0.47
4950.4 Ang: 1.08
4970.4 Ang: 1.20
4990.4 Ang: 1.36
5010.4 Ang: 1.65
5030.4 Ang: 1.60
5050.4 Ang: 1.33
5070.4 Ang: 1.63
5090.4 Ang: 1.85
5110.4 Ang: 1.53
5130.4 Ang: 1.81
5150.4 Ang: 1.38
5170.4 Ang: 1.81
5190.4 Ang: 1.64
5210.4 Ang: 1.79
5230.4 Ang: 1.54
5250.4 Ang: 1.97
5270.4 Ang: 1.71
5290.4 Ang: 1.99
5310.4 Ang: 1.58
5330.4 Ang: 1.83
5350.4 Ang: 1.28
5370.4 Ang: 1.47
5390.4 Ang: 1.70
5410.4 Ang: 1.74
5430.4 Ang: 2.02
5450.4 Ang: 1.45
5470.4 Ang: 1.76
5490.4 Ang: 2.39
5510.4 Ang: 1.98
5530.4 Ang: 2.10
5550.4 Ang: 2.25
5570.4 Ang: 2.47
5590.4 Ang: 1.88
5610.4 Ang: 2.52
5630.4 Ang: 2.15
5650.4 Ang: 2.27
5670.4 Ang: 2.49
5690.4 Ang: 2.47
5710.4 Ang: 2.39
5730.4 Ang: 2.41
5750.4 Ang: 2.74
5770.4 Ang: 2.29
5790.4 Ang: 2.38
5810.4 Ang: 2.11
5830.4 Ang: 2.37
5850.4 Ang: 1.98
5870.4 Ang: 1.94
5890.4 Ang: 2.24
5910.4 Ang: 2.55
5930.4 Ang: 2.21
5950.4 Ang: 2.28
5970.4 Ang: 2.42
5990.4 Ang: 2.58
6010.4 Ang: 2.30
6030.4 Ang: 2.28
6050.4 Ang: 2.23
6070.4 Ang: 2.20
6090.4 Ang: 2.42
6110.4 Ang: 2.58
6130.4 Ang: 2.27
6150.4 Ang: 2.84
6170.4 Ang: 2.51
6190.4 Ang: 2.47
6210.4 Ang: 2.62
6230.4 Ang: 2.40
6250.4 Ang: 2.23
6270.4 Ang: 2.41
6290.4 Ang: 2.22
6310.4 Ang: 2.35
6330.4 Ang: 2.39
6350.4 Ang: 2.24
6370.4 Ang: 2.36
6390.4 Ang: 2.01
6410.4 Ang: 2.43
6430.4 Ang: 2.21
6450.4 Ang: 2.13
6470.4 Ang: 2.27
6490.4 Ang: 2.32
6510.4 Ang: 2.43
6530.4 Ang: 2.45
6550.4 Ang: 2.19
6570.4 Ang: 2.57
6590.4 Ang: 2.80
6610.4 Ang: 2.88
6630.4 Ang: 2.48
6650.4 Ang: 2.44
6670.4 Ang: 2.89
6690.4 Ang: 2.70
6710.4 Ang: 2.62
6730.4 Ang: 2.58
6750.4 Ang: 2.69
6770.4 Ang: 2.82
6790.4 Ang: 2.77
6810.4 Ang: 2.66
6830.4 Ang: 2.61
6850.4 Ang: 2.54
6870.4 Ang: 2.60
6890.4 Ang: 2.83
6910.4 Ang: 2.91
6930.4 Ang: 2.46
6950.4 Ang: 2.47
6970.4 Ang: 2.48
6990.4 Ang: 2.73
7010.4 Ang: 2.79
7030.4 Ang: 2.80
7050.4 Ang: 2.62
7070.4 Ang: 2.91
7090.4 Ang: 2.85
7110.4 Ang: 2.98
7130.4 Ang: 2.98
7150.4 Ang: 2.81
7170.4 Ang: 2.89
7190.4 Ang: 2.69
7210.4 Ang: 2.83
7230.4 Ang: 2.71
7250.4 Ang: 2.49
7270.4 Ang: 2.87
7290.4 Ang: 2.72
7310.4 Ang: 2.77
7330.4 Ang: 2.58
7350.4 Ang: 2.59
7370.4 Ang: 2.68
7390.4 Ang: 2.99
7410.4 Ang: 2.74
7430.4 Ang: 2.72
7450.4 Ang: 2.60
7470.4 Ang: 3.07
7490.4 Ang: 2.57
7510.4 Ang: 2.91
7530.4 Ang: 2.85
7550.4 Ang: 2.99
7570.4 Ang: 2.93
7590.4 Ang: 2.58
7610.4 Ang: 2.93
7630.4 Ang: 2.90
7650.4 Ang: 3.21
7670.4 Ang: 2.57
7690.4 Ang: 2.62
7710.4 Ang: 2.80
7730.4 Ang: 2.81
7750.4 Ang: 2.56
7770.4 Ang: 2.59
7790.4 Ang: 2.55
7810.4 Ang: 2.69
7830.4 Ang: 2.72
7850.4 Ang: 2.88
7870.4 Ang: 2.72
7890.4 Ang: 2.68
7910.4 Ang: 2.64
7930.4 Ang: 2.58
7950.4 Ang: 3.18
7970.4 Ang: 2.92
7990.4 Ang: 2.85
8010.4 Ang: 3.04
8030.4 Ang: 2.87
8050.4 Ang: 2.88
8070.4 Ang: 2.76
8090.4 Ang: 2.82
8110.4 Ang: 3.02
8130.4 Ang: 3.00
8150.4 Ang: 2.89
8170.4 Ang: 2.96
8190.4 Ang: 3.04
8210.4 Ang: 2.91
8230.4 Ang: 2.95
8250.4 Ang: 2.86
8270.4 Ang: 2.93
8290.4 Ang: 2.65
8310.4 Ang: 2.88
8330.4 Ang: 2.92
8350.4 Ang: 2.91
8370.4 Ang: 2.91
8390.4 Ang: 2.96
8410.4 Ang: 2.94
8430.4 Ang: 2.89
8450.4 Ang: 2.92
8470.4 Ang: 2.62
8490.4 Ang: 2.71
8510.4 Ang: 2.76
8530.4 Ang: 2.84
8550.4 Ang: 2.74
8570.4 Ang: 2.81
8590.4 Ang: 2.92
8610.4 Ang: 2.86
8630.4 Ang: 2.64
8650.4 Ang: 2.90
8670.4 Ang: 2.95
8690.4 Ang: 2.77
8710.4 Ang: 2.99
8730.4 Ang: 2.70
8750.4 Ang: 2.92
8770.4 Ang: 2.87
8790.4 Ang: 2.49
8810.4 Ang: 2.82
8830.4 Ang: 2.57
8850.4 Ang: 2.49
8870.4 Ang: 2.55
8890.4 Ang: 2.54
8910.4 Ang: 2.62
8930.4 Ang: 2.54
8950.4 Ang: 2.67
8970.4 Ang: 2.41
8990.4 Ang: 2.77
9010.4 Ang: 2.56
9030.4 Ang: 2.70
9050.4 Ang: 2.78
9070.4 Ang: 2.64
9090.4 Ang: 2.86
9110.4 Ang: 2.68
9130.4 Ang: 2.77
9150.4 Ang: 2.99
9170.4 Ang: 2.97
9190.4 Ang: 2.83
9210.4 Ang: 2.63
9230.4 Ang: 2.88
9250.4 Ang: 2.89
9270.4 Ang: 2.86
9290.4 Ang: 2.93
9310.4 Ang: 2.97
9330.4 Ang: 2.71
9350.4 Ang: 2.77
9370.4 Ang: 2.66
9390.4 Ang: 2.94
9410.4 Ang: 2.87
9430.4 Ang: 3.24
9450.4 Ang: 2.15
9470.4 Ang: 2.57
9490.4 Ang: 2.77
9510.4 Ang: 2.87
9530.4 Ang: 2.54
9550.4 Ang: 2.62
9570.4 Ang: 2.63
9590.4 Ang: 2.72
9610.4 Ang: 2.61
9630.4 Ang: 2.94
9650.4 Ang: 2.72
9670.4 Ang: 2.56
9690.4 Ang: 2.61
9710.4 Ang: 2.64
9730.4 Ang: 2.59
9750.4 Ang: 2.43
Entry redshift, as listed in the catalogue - 0.24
